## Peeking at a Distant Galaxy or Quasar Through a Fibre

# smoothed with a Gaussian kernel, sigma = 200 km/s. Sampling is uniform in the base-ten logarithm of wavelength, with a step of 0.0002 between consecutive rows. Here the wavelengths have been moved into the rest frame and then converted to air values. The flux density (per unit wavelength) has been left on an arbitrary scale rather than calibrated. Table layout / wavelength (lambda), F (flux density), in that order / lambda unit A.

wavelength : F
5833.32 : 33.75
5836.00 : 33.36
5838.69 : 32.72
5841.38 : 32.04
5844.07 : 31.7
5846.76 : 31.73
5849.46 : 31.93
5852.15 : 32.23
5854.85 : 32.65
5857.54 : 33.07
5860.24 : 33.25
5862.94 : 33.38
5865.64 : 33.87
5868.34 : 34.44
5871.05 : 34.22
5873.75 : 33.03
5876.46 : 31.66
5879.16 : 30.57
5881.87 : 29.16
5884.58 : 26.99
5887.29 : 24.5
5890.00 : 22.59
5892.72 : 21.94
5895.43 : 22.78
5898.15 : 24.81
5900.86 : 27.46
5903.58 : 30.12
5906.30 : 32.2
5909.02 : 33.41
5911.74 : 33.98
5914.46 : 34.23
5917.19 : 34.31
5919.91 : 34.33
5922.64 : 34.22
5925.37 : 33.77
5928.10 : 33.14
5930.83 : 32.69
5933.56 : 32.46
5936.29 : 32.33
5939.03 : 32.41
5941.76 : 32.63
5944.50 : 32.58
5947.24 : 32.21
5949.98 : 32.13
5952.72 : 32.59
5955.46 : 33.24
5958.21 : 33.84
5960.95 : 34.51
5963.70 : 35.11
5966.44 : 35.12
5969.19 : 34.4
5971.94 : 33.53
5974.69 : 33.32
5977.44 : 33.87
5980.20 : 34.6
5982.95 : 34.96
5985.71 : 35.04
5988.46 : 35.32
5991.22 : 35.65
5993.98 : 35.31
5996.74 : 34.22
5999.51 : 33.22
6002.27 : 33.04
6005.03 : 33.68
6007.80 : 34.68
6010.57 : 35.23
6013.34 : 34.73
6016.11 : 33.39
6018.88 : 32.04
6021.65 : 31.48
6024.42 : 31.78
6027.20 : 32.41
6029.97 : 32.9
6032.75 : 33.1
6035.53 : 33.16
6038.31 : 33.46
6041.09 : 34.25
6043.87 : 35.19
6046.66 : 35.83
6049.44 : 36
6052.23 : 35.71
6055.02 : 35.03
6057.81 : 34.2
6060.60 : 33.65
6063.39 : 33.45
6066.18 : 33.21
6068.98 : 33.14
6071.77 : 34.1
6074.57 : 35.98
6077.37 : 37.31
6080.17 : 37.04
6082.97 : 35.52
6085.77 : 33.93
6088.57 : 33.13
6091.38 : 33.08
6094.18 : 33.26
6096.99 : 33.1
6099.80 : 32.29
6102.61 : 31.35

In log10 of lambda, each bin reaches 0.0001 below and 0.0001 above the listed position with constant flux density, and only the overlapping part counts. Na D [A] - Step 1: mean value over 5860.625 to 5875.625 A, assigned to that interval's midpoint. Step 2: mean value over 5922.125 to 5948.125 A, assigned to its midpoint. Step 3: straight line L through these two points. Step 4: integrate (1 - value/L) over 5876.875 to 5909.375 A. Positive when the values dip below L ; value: 6.0 A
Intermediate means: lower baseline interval 33.7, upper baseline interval 32.8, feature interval 27.2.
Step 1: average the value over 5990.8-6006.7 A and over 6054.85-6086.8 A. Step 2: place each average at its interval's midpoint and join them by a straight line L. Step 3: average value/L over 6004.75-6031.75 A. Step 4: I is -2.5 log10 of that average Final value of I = 0.03 mag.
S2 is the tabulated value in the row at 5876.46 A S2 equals 31.66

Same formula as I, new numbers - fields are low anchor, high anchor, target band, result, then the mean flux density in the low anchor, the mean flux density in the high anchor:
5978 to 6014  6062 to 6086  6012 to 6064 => 0.030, 34.6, 34.9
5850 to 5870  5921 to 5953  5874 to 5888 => 0.140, 33.2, 32.8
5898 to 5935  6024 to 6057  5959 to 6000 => -0.040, 32.5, 34.1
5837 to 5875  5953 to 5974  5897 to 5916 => 0.084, 32.9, 34.1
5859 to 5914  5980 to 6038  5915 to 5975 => -0.058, 29.8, 33.8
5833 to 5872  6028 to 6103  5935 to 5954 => 0.035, 32.9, 34.2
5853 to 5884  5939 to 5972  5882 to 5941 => 0.095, 32.5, 33.4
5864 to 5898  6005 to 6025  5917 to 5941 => -0.098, 28.7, 33.4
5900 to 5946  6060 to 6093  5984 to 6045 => 0.000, 32.8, 34.5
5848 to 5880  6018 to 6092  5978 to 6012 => -0.026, 32.9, 34.1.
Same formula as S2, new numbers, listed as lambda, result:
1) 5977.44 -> 33.87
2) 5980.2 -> 34.6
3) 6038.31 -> 33.46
